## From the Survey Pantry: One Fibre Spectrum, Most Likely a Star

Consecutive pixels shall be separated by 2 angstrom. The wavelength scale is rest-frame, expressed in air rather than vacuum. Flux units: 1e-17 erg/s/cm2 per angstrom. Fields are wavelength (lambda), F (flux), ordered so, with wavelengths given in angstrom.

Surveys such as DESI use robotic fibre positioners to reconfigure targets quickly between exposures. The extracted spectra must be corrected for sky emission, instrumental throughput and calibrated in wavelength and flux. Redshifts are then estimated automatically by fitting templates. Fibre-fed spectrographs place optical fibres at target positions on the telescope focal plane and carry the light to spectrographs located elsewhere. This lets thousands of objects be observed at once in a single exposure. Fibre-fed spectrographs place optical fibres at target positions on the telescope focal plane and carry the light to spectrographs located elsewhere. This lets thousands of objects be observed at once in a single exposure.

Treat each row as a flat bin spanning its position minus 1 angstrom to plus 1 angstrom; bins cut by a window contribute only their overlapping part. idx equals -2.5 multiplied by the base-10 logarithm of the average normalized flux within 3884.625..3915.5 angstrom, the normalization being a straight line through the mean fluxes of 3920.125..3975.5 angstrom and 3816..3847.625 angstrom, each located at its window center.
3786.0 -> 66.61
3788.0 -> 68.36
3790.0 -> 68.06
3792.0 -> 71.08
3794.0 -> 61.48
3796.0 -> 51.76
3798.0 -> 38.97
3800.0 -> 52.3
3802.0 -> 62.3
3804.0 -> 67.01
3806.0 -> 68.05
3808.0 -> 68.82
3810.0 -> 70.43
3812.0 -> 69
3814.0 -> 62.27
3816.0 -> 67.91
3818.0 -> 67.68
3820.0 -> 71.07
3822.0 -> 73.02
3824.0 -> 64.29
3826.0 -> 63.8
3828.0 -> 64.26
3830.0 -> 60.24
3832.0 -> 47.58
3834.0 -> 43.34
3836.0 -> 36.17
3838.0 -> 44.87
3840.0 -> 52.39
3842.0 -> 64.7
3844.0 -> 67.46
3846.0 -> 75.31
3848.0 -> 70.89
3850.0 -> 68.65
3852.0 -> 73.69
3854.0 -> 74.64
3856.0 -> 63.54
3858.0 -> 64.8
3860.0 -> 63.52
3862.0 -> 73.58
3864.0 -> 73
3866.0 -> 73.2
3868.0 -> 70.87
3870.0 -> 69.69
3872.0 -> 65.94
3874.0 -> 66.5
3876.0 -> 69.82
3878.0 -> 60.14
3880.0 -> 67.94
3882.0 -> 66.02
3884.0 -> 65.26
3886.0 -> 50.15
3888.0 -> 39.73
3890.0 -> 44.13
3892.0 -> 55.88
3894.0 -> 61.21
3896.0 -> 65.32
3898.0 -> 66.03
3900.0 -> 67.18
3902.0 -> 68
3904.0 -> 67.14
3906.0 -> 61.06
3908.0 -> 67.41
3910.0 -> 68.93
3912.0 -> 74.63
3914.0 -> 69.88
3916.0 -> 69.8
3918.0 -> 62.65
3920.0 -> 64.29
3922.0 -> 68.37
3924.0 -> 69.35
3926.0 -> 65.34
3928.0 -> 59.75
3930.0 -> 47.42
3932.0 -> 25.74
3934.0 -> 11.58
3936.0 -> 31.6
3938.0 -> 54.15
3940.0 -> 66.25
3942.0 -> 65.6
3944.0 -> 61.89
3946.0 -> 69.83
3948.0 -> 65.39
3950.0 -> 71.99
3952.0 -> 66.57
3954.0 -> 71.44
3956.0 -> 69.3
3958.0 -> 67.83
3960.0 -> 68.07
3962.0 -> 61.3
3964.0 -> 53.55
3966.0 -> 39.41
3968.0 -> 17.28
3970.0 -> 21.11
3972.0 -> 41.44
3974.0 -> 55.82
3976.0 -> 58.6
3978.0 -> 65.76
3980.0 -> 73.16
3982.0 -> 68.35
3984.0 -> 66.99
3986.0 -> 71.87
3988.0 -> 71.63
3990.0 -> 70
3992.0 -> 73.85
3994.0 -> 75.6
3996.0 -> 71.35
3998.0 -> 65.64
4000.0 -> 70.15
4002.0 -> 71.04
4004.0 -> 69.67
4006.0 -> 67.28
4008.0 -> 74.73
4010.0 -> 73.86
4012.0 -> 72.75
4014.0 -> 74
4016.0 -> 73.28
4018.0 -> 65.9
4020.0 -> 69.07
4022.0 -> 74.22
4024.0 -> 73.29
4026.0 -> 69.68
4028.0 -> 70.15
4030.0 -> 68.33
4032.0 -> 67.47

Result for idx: -0.09 mag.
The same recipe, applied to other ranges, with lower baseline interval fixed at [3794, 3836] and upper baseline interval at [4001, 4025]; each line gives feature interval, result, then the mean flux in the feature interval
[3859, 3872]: -0.11 mag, 70.3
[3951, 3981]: 0.24 mag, 55.4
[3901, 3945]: 0.13 mag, 59.1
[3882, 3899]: 0.15 mag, 56.6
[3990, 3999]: -0.01 mag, 71.4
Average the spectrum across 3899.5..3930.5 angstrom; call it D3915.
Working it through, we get 66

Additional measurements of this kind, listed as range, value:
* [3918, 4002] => 59.6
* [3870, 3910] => 62.2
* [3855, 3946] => 61.5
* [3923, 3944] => 50.3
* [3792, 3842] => 59.9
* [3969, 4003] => 64.3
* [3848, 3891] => 65.1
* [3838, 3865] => 67.3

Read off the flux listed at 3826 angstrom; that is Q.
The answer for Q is 63.8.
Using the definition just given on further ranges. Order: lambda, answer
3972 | 41.44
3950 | 71.99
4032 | 67.47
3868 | 70.87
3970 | 21.11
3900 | 67.18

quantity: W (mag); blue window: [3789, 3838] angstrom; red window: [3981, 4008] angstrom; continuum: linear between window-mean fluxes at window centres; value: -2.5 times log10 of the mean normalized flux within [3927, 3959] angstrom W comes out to 0.20 mag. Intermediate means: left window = 61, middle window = 56.6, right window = 70.4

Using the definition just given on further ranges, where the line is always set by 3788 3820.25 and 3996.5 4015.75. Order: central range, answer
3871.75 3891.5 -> 0.13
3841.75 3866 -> -0.07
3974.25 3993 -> 0.03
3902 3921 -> 0.00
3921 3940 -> 0.36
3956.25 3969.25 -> 0.32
